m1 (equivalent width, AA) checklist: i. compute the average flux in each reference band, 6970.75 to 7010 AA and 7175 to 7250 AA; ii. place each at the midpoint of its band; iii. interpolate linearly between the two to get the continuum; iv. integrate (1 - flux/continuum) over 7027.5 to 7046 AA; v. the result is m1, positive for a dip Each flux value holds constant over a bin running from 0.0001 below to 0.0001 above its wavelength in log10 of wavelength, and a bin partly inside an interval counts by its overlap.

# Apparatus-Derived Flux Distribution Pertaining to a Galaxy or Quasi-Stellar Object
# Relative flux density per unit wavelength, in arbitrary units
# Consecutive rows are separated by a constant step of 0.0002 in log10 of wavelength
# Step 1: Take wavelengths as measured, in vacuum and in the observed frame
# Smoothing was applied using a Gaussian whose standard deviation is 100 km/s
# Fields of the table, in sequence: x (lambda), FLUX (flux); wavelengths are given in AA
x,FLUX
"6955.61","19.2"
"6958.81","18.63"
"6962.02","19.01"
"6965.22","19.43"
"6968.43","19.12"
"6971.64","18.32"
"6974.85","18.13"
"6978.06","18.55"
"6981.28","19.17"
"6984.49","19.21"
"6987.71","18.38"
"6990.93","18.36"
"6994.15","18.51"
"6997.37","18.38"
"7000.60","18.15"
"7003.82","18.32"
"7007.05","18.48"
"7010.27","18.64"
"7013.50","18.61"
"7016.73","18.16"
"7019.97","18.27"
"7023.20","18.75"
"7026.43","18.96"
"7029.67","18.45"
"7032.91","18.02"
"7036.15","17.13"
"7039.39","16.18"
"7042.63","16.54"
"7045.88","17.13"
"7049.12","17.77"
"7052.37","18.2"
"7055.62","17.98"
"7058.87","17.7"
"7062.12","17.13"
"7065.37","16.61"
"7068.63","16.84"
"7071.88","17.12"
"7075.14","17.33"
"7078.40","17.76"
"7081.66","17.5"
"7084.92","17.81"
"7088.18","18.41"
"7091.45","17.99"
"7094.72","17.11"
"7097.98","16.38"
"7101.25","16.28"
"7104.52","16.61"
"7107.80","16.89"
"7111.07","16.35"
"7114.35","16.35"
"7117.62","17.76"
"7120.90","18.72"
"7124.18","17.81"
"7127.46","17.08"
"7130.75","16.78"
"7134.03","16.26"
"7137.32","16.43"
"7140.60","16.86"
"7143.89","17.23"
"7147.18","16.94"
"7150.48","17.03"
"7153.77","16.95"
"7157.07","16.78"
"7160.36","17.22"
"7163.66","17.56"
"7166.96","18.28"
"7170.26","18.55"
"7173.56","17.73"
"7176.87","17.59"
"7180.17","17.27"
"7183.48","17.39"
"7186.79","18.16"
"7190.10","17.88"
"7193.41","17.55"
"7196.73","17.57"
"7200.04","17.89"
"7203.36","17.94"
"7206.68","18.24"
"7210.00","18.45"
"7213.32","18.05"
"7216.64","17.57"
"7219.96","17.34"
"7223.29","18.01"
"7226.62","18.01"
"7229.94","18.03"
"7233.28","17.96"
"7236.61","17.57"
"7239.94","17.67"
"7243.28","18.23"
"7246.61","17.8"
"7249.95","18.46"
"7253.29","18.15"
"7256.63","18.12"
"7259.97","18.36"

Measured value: 1.1 AA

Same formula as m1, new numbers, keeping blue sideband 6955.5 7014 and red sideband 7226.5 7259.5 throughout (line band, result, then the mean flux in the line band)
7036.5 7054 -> 1.3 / 17.2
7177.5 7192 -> 0.4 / 17.7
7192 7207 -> 0.3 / 17.8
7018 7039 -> 0.5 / 18.1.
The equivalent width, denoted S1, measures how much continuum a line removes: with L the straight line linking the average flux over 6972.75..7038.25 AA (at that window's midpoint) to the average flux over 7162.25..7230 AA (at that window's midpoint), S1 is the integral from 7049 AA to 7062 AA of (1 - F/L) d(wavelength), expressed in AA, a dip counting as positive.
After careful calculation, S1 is 0.3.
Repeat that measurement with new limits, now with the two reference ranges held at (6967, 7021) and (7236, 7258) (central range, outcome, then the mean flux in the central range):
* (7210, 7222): 0.2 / 17.8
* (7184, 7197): 0.3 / 17.8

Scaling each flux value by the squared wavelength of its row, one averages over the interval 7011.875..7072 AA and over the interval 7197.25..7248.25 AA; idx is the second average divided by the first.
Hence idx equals 1.07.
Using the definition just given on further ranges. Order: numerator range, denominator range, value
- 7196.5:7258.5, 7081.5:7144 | 1.08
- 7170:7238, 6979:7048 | 1.04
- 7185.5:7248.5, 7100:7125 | 1.08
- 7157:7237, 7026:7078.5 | 1.06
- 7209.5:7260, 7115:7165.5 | 1.08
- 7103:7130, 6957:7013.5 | 0.96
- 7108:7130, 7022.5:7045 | 1.00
